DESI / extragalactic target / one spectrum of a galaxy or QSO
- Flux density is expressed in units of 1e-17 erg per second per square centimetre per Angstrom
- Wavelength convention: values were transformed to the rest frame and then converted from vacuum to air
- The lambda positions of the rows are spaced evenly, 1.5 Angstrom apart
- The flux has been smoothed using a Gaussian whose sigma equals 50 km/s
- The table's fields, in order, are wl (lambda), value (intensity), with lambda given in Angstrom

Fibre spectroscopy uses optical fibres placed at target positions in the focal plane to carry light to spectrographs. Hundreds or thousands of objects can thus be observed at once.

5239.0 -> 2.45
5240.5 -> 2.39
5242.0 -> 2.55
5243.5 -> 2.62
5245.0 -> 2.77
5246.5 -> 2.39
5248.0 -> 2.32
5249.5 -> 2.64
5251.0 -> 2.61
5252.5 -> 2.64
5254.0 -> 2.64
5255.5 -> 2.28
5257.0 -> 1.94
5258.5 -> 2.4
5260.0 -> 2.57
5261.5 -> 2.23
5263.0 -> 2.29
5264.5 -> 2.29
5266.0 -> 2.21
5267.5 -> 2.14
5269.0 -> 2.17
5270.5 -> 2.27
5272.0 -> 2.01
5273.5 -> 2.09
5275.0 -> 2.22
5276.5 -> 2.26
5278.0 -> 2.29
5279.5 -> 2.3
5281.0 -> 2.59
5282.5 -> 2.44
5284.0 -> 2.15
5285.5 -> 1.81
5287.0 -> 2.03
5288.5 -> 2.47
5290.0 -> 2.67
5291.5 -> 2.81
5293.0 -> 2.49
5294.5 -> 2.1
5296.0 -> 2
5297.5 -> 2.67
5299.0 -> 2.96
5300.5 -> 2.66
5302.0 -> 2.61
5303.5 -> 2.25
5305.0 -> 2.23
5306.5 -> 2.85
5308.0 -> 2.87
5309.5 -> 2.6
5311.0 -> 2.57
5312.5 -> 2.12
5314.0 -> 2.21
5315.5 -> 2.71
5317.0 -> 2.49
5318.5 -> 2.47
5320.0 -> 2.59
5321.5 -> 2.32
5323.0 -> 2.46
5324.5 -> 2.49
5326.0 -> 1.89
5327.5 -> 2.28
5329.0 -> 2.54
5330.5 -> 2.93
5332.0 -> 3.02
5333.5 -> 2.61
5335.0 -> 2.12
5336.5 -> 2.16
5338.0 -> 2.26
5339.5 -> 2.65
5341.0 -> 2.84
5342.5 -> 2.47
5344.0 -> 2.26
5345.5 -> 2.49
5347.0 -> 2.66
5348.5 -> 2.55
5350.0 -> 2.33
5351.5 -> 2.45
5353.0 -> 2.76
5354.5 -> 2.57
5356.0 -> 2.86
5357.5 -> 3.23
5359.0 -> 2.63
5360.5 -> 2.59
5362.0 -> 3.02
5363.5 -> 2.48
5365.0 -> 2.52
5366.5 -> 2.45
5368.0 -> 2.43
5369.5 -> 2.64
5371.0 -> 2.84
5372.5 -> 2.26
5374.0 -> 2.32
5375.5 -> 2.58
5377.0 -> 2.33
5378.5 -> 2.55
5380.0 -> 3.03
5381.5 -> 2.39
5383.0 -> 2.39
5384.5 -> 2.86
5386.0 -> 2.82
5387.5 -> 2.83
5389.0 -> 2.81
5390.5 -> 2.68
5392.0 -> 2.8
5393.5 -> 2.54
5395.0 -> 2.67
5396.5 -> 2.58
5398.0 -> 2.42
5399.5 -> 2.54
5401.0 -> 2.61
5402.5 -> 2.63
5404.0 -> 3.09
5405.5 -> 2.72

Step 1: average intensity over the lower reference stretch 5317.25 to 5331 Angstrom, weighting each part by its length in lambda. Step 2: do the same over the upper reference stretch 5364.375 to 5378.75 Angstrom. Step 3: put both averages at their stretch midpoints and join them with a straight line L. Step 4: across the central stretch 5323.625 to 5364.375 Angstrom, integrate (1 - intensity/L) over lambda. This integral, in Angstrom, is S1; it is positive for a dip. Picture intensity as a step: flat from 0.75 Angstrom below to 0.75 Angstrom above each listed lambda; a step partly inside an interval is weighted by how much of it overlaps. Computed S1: -1.7 Angstrom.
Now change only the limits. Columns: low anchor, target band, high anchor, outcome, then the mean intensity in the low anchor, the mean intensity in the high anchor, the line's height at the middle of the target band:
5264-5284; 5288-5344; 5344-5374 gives -1.7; 2.25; 2.6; 2.42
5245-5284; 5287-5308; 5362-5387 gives -1.0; 2.33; 2.57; 2.41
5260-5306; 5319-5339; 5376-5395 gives 0.3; 2.33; 2.67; 2.48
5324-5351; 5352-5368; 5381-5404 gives -0.9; 2.47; 2.66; 2.55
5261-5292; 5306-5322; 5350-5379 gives -0.8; 2.27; 2.6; 2.41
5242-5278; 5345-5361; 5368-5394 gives -0.6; 2.35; 2.62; 2.56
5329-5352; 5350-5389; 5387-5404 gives -0.5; 2.52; 2.66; 2.6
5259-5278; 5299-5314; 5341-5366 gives -0.8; 2.23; 2.62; 2.41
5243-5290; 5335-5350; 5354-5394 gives 0.6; 2.33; 2.65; 2.55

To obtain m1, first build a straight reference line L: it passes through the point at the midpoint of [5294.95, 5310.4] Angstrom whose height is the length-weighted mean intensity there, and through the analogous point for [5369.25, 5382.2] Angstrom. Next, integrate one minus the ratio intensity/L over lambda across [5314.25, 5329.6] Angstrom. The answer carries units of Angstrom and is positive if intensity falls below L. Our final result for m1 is 0.8 Angstrom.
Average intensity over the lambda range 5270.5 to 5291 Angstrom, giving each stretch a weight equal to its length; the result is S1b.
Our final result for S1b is 2.26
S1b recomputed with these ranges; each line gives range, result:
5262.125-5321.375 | 2.38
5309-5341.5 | 2.47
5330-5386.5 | 2.59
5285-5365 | 2.51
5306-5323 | 2.52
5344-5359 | 2.63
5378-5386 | 2.66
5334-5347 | 2.42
